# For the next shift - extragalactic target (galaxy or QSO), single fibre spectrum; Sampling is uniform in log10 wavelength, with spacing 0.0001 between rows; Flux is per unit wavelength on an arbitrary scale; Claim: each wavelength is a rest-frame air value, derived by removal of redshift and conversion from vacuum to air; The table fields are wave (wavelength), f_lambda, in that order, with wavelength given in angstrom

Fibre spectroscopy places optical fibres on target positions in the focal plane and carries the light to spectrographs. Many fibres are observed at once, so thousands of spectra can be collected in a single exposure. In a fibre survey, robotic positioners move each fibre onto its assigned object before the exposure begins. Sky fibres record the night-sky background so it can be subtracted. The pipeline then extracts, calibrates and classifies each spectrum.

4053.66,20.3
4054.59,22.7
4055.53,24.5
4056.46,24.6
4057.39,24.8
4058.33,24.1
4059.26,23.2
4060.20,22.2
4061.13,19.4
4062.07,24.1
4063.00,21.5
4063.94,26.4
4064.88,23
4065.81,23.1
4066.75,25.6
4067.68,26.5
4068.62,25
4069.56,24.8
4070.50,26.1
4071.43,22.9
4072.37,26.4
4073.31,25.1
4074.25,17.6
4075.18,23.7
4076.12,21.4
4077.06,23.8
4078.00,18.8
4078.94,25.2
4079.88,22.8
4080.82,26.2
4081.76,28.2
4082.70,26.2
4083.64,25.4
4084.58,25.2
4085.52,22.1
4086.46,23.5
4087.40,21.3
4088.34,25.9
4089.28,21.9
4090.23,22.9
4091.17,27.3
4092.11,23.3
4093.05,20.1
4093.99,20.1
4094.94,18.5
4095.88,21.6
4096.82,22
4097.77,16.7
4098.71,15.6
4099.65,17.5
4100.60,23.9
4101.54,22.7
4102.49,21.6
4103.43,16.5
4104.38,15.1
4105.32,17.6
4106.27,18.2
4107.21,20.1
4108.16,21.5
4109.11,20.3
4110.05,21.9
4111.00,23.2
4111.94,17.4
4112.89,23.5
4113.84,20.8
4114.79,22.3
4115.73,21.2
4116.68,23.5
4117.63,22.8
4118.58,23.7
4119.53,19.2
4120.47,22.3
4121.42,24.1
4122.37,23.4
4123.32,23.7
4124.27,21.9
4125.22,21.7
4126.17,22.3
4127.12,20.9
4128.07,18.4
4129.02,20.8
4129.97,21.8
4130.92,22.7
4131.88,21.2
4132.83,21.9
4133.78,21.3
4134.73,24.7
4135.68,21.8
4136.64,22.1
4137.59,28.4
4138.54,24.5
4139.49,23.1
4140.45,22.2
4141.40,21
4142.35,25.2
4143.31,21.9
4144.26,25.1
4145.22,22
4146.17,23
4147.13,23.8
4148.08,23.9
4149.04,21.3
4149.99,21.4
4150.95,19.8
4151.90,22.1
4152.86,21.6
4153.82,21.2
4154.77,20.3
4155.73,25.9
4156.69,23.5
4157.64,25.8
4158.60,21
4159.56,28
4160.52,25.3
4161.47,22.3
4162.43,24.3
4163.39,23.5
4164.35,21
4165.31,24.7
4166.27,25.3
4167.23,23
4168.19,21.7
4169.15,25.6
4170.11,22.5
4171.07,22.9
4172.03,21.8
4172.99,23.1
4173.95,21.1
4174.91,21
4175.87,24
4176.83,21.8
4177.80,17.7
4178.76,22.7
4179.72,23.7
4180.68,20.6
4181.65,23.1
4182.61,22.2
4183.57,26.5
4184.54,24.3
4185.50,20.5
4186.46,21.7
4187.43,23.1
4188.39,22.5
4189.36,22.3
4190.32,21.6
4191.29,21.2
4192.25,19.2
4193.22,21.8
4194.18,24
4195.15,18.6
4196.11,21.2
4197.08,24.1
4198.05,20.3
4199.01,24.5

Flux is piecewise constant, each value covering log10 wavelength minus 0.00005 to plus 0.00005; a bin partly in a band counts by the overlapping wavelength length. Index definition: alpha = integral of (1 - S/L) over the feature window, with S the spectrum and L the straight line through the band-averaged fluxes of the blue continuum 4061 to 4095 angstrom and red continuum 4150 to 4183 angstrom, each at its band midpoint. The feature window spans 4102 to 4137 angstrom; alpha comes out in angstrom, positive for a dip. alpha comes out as 2.92 angstrom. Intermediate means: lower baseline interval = 23.6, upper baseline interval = 22.7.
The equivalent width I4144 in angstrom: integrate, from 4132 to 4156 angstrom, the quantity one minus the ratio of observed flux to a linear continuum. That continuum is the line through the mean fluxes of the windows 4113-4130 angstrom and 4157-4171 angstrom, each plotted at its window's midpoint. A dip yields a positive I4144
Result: 0.2 angstrom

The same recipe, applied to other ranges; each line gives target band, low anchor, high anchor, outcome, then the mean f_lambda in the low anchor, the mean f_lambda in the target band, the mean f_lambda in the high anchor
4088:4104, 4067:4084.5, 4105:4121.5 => 1.2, 24.3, 21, 21.3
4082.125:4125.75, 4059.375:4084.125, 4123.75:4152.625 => 3.0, 23.9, 21.6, 22.4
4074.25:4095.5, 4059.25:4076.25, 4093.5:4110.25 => -1.7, 23.6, 23.2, 19.5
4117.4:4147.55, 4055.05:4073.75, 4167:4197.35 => 0.6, 24.2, 22.6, 22.2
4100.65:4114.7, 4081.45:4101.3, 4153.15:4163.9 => 1.5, 22.3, 20.2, 23.7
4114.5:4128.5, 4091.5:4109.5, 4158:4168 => -0.7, 19.7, 22.1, 23.8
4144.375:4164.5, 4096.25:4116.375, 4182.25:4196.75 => -1.7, 20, 23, 22.1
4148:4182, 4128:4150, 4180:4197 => -0.5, 22.8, 22.7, 22.1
